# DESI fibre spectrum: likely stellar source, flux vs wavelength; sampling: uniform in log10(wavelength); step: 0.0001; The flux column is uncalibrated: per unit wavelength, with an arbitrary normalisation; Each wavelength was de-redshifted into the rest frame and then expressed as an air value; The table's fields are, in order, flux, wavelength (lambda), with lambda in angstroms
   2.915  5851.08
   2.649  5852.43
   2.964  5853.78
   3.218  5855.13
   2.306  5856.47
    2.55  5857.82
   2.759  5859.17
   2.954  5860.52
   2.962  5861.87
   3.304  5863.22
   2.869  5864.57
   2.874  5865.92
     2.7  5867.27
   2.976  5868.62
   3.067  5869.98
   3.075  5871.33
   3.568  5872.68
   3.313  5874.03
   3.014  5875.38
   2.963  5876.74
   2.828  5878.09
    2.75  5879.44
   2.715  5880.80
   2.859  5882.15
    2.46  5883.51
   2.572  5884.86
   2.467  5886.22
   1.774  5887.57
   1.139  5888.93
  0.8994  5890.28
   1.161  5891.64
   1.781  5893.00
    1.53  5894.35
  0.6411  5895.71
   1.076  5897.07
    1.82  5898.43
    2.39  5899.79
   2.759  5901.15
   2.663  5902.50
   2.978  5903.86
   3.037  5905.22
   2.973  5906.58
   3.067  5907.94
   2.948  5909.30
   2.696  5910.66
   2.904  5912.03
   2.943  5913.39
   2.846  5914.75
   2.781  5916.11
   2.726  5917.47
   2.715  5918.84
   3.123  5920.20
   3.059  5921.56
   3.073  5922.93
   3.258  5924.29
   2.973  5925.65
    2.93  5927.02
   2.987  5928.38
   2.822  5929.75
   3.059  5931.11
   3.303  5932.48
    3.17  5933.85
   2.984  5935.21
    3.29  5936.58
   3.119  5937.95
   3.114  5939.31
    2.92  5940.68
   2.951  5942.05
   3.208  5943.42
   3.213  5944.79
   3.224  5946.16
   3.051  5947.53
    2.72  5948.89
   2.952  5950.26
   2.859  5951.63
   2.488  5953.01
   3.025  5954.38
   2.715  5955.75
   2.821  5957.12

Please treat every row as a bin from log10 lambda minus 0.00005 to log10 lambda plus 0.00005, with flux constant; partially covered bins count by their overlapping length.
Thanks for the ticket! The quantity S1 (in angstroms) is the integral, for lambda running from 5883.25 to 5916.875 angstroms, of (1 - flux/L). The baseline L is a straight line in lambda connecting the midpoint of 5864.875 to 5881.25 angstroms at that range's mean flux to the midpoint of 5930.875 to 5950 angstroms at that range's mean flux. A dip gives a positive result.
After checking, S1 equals 8.66 angstroms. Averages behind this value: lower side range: 2.99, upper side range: 3.09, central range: 2.25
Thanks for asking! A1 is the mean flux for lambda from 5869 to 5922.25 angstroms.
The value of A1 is 2.52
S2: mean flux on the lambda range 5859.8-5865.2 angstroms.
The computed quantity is 3.02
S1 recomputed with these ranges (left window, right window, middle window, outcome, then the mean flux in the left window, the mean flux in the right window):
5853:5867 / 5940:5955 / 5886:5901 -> 7.10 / 2.87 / 2.96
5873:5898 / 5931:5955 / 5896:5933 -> -2.79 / 2.12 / 3.03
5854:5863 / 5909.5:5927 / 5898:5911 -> 0.68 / 2.83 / 2.92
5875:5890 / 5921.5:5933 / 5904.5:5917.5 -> -0.33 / 2.45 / 3.05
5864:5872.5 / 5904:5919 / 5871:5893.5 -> 3.94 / 2.96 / 2.88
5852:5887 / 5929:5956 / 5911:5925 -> 0.14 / 2.87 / 3.01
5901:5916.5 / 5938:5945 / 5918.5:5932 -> -0.13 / 2.89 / 3.08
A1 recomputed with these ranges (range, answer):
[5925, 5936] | 3.03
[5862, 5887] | 2.91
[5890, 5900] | 1.39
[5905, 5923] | 2.91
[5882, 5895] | 1.82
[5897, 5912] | 2.66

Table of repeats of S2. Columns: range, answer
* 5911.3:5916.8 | 2.87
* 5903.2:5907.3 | 3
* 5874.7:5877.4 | 2.98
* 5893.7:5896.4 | 1.08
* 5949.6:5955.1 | 2.83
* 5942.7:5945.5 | 3.2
